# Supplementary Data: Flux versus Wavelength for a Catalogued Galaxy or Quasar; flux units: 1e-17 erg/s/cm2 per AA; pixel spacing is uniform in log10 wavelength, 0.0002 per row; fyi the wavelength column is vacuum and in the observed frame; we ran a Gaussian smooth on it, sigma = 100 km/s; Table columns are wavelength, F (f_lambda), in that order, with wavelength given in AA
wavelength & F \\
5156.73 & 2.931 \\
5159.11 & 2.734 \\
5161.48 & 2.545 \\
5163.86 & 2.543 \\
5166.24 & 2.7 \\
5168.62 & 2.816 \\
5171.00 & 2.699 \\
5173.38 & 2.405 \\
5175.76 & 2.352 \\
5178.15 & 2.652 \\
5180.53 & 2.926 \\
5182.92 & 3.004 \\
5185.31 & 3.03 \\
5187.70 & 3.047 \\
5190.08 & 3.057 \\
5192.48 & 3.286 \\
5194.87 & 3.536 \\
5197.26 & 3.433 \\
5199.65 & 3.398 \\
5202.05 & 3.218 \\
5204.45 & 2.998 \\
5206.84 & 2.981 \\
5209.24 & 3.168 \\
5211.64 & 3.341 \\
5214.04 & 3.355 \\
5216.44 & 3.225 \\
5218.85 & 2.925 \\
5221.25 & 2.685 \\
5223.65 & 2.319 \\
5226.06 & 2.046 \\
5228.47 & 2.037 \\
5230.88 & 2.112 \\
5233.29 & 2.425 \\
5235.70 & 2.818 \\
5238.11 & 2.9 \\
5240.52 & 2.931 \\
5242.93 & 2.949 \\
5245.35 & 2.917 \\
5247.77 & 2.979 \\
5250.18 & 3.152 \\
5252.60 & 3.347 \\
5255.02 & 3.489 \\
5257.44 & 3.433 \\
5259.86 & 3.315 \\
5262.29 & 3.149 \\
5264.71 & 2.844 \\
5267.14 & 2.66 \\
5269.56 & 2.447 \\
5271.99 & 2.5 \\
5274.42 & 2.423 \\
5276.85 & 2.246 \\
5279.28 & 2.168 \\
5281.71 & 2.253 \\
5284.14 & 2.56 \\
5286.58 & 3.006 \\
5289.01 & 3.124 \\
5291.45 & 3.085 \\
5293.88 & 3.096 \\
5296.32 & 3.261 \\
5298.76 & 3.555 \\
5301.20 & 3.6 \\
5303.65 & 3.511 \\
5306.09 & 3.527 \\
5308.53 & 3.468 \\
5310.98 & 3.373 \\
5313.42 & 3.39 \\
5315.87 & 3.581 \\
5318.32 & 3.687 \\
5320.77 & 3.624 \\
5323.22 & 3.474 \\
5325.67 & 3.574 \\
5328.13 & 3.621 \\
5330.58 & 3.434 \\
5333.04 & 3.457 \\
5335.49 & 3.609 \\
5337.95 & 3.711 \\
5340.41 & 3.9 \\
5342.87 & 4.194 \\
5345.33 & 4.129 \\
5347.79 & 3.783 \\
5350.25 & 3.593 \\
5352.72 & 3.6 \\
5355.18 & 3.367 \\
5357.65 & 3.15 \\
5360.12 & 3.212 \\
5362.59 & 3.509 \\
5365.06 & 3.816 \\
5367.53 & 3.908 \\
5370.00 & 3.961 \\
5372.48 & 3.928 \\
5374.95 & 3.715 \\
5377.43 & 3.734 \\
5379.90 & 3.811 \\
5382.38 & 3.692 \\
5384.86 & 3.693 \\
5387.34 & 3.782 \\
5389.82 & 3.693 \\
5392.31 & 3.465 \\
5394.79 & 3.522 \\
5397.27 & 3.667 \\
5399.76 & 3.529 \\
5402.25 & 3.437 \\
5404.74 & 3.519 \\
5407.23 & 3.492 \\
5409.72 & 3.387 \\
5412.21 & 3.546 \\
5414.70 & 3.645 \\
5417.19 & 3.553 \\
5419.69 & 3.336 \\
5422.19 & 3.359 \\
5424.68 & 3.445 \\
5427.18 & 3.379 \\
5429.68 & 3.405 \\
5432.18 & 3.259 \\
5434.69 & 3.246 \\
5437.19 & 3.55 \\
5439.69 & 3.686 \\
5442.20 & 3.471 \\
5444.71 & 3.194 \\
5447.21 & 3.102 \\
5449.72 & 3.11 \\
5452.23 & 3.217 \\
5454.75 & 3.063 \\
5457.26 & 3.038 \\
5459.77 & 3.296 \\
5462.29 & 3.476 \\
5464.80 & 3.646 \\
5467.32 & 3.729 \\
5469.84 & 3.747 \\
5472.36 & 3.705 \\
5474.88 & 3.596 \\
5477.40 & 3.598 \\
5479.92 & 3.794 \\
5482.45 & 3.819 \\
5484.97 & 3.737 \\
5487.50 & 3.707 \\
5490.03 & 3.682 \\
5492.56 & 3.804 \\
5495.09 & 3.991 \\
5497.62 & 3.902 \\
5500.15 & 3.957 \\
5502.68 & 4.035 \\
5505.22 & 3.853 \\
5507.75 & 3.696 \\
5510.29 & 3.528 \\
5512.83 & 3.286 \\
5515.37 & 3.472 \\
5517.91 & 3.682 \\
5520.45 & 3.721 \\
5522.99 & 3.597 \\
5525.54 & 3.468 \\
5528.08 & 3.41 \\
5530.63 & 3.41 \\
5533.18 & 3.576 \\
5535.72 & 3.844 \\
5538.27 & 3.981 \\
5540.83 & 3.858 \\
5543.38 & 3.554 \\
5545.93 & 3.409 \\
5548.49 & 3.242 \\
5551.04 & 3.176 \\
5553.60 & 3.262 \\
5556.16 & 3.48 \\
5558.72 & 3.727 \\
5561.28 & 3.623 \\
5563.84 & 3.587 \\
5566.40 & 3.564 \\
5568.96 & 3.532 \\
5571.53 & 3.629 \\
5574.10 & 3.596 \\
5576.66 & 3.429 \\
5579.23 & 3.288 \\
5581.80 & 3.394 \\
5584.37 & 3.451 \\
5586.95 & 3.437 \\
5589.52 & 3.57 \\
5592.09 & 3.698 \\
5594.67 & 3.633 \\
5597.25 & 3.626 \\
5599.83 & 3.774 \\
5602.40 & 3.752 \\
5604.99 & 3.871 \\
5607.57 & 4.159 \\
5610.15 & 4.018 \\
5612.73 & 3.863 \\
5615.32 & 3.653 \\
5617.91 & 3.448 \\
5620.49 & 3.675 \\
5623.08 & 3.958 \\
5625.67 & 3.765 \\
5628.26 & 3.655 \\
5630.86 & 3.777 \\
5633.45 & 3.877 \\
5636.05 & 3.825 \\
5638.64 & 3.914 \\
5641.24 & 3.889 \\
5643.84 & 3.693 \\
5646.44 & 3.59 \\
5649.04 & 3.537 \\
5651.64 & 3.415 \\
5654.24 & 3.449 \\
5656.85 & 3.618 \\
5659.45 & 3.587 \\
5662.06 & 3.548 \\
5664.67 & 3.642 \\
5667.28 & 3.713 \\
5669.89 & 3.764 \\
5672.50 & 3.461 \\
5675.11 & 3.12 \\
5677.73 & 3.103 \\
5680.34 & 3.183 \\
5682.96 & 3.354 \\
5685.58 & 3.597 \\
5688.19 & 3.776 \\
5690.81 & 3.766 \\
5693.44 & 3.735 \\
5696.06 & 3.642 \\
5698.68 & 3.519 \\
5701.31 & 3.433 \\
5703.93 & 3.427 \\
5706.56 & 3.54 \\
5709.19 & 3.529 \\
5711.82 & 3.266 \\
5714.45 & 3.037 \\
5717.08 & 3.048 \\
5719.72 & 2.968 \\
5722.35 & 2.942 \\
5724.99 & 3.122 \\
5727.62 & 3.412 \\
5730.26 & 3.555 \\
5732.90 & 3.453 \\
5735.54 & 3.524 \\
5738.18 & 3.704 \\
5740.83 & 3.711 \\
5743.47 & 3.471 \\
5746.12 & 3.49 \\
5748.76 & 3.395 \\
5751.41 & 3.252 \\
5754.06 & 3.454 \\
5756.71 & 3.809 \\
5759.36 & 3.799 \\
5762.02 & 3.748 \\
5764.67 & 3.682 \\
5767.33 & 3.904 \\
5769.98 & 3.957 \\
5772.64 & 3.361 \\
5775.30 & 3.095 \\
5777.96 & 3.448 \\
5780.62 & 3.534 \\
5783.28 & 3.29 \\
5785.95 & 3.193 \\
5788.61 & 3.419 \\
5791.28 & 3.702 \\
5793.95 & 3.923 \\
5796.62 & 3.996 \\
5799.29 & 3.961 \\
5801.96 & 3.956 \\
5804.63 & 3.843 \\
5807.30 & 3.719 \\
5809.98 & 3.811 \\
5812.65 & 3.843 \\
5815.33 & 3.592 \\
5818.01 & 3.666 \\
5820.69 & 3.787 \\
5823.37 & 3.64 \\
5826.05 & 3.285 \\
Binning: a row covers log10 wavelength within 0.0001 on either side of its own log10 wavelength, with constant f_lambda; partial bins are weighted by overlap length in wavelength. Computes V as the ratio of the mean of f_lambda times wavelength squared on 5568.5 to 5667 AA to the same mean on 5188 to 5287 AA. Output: 1.5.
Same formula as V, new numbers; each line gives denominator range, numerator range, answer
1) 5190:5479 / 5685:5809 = 1.24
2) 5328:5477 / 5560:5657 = 1.11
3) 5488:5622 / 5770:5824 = 1.09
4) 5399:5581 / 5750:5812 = 1.14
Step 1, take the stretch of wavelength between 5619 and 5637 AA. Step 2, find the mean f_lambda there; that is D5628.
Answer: 3.79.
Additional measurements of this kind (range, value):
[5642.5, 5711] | 3.53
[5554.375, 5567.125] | 3.59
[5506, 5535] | 3.54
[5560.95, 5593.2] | 3.52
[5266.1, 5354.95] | 3.29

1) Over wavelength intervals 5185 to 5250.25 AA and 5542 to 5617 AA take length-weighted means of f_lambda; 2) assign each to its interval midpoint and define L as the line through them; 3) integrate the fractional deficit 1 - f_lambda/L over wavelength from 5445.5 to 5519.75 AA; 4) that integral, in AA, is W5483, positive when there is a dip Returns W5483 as -3.95 AA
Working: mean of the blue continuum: 2.93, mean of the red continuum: 3.59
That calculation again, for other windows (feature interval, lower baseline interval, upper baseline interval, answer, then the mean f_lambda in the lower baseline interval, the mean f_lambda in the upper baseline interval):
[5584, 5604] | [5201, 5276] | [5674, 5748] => -2.2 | 2.87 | 3.41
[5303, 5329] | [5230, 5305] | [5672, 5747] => -4.9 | 2.92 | 3.41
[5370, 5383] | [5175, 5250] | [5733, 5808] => -2.8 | 2.91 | 3.62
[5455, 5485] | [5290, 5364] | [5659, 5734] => -0.7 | 3.54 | 3.42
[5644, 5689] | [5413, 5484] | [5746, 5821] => 1.0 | 3.45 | 3.64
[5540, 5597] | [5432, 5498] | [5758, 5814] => 1.1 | 3.52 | 3.68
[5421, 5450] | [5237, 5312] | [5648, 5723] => -1.6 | 3.01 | 3.44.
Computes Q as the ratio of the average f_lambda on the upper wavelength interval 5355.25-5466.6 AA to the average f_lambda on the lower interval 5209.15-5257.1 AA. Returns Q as 1.22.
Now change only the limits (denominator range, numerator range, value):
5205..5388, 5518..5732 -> 1.10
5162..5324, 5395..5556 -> 1.19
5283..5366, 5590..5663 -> 1.07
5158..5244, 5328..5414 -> 1.28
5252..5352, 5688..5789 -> 1.06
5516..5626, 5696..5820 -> 0.98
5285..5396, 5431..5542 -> 1.00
